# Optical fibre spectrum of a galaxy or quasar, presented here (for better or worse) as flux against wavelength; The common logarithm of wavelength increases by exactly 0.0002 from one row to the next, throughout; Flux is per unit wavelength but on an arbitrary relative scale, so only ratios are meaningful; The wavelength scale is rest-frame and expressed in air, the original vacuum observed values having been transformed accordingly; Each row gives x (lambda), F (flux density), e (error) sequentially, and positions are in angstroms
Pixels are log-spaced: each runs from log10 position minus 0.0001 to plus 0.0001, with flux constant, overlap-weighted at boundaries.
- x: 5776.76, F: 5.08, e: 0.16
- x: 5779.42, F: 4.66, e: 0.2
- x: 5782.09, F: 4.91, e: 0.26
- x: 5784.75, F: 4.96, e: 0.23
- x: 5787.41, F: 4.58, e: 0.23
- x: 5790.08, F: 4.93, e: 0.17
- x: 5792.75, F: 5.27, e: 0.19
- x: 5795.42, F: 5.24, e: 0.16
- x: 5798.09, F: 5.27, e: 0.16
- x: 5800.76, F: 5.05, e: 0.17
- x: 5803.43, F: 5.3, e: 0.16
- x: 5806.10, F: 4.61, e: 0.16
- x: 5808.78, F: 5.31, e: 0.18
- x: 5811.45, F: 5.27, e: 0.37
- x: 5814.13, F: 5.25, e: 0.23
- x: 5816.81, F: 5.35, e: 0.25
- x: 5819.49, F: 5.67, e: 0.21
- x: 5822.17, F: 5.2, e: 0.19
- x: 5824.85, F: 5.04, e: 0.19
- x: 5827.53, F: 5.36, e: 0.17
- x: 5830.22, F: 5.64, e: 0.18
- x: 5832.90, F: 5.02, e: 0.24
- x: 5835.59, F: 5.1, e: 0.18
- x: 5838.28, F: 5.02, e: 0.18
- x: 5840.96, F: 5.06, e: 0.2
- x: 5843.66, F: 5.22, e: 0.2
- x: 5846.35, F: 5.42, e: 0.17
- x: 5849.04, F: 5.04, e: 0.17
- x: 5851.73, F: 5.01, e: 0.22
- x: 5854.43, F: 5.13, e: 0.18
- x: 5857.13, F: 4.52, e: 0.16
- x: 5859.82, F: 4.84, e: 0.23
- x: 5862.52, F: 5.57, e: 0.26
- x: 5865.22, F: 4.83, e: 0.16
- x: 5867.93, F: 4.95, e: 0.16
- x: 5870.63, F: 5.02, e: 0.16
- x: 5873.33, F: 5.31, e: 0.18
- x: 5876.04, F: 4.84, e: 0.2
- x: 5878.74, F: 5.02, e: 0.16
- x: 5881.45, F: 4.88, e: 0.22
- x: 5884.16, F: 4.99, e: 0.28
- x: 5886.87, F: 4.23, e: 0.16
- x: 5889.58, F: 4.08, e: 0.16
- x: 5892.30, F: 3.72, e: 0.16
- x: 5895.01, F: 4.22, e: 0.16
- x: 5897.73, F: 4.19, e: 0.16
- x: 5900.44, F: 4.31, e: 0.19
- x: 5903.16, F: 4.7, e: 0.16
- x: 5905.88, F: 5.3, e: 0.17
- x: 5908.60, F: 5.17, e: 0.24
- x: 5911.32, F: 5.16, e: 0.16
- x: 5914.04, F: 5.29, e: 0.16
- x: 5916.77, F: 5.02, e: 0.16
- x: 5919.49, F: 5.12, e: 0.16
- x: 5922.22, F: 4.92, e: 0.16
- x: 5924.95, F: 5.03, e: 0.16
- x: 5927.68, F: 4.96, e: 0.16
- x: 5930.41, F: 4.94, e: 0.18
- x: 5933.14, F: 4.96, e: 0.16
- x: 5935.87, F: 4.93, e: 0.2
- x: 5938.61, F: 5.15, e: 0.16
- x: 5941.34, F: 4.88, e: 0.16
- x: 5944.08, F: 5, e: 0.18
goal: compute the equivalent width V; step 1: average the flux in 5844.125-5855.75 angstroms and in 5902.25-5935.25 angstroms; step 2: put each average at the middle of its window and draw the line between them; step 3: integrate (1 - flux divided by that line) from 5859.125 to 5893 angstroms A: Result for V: 2.04 angstroms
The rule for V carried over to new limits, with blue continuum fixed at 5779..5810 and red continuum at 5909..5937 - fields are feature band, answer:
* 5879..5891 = 1.1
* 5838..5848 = -0.3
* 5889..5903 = 2.4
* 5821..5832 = -0.6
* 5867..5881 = 0.0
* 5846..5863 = 0.0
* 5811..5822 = -0.8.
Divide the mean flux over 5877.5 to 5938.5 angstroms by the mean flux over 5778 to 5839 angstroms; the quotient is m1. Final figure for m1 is 0.9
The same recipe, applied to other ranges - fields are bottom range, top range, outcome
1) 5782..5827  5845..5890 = 0.96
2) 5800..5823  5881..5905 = 0.84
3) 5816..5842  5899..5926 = 0.95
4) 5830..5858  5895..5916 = 0.95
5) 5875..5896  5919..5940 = 1.11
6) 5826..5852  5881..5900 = 0.83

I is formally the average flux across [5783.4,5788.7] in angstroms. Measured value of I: 4.78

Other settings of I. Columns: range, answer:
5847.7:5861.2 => 4.91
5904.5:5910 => 5.23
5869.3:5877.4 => 5.06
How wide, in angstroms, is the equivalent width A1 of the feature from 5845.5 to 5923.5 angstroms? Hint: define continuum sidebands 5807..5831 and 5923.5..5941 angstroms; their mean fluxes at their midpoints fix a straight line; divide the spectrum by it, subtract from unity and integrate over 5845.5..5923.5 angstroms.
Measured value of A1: 4.2 angstroms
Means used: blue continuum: 5.32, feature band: 4.85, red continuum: 4.99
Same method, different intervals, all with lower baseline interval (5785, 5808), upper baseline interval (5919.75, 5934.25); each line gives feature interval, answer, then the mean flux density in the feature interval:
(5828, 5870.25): -0.7 angstroms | 5.09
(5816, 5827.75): -0.7 angstroms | 5.32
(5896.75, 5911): 0.6 angstroms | 4.78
